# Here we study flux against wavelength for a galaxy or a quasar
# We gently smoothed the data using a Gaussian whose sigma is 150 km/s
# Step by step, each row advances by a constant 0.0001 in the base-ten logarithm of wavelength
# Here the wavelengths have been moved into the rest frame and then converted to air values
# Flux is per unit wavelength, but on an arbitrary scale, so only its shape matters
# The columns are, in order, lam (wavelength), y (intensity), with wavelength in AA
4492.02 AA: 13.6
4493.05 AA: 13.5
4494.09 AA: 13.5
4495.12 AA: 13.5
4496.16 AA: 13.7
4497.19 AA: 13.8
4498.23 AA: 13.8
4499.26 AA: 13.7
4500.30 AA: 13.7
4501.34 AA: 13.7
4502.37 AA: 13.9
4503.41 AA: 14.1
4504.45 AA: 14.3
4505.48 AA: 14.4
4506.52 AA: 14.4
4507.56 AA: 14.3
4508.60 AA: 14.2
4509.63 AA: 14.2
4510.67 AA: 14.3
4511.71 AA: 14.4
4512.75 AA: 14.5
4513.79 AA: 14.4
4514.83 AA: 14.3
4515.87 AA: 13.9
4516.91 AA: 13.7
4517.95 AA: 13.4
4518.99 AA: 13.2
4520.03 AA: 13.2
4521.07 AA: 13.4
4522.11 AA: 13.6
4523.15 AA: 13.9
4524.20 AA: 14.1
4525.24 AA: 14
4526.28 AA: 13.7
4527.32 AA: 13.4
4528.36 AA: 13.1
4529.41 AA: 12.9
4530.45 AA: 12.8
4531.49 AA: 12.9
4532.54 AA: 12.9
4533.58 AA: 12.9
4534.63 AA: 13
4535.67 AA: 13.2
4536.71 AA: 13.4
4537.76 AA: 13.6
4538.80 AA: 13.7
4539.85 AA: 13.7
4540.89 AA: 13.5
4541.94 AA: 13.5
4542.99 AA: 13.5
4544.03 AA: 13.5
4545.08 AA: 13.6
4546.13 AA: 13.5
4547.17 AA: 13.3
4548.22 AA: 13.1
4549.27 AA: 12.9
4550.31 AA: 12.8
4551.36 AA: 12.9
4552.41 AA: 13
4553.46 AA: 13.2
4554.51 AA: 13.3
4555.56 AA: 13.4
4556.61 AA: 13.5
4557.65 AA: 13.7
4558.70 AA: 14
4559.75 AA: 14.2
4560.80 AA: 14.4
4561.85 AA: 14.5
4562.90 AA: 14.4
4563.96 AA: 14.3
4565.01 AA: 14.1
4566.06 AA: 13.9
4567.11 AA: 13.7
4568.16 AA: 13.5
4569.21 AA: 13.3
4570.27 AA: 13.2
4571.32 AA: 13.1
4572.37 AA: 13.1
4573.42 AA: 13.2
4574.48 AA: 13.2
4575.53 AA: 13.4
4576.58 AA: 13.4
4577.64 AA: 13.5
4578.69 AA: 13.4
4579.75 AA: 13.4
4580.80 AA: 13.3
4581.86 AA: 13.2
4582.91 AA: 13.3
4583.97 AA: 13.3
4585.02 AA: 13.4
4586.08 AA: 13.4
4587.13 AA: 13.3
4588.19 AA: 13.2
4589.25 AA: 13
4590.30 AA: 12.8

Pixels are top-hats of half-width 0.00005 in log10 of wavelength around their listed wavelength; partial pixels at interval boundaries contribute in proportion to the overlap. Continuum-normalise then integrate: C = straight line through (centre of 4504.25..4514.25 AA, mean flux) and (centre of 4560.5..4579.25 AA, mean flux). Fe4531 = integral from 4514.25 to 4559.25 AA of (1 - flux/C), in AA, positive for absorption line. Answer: 2.0 AA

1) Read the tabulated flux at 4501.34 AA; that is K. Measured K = 13.7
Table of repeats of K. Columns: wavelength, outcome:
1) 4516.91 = 13.7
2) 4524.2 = 14.1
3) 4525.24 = 14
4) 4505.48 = 14.4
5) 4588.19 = 13.2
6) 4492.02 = 13.6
